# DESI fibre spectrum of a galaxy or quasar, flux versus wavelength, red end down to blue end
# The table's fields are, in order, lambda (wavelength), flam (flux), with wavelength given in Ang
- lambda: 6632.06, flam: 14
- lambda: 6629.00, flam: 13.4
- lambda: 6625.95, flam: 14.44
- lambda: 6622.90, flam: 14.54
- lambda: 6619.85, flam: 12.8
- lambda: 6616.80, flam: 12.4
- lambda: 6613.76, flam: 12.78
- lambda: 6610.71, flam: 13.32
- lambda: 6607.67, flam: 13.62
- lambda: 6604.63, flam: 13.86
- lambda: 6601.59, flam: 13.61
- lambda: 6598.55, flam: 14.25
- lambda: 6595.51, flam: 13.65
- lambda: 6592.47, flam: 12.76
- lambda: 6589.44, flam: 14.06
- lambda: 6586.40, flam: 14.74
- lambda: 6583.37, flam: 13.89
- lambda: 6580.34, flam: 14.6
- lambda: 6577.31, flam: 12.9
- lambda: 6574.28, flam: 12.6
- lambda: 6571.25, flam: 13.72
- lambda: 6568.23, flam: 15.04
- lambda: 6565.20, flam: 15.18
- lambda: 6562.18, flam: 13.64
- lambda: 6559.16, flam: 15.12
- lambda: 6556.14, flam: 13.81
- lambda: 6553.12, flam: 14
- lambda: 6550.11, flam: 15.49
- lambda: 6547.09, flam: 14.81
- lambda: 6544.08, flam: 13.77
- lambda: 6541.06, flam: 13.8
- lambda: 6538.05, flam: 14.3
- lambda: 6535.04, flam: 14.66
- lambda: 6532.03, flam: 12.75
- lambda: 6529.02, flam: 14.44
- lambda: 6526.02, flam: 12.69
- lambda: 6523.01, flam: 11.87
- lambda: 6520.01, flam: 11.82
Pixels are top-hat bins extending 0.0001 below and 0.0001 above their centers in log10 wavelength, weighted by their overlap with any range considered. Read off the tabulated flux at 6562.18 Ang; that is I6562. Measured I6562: 13.64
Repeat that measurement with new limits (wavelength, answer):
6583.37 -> 13.89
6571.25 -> 13.72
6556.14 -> 13.81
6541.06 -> 13.8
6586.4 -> 14.74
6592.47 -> 12.76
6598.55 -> 14.25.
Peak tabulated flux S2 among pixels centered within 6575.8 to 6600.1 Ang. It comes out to 14.74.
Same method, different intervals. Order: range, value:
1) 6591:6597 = 13.65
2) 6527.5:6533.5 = 14.44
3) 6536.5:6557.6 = 15.49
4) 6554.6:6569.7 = 15.18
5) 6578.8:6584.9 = 14.6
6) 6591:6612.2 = 14.25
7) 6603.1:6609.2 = 13.86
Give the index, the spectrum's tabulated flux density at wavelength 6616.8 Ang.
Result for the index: 12.4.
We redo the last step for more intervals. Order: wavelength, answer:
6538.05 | 14.3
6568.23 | 15.04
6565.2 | 15.18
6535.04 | 14.66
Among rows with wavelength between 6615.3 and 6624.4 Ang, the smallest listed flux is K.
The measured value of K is 12.4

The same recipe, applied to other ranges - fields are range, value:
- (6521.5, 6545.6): 11.87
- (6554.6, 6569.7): 13.64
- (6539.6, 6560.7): 13.77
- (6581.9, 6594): 12.76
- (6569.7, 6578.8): 12.6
